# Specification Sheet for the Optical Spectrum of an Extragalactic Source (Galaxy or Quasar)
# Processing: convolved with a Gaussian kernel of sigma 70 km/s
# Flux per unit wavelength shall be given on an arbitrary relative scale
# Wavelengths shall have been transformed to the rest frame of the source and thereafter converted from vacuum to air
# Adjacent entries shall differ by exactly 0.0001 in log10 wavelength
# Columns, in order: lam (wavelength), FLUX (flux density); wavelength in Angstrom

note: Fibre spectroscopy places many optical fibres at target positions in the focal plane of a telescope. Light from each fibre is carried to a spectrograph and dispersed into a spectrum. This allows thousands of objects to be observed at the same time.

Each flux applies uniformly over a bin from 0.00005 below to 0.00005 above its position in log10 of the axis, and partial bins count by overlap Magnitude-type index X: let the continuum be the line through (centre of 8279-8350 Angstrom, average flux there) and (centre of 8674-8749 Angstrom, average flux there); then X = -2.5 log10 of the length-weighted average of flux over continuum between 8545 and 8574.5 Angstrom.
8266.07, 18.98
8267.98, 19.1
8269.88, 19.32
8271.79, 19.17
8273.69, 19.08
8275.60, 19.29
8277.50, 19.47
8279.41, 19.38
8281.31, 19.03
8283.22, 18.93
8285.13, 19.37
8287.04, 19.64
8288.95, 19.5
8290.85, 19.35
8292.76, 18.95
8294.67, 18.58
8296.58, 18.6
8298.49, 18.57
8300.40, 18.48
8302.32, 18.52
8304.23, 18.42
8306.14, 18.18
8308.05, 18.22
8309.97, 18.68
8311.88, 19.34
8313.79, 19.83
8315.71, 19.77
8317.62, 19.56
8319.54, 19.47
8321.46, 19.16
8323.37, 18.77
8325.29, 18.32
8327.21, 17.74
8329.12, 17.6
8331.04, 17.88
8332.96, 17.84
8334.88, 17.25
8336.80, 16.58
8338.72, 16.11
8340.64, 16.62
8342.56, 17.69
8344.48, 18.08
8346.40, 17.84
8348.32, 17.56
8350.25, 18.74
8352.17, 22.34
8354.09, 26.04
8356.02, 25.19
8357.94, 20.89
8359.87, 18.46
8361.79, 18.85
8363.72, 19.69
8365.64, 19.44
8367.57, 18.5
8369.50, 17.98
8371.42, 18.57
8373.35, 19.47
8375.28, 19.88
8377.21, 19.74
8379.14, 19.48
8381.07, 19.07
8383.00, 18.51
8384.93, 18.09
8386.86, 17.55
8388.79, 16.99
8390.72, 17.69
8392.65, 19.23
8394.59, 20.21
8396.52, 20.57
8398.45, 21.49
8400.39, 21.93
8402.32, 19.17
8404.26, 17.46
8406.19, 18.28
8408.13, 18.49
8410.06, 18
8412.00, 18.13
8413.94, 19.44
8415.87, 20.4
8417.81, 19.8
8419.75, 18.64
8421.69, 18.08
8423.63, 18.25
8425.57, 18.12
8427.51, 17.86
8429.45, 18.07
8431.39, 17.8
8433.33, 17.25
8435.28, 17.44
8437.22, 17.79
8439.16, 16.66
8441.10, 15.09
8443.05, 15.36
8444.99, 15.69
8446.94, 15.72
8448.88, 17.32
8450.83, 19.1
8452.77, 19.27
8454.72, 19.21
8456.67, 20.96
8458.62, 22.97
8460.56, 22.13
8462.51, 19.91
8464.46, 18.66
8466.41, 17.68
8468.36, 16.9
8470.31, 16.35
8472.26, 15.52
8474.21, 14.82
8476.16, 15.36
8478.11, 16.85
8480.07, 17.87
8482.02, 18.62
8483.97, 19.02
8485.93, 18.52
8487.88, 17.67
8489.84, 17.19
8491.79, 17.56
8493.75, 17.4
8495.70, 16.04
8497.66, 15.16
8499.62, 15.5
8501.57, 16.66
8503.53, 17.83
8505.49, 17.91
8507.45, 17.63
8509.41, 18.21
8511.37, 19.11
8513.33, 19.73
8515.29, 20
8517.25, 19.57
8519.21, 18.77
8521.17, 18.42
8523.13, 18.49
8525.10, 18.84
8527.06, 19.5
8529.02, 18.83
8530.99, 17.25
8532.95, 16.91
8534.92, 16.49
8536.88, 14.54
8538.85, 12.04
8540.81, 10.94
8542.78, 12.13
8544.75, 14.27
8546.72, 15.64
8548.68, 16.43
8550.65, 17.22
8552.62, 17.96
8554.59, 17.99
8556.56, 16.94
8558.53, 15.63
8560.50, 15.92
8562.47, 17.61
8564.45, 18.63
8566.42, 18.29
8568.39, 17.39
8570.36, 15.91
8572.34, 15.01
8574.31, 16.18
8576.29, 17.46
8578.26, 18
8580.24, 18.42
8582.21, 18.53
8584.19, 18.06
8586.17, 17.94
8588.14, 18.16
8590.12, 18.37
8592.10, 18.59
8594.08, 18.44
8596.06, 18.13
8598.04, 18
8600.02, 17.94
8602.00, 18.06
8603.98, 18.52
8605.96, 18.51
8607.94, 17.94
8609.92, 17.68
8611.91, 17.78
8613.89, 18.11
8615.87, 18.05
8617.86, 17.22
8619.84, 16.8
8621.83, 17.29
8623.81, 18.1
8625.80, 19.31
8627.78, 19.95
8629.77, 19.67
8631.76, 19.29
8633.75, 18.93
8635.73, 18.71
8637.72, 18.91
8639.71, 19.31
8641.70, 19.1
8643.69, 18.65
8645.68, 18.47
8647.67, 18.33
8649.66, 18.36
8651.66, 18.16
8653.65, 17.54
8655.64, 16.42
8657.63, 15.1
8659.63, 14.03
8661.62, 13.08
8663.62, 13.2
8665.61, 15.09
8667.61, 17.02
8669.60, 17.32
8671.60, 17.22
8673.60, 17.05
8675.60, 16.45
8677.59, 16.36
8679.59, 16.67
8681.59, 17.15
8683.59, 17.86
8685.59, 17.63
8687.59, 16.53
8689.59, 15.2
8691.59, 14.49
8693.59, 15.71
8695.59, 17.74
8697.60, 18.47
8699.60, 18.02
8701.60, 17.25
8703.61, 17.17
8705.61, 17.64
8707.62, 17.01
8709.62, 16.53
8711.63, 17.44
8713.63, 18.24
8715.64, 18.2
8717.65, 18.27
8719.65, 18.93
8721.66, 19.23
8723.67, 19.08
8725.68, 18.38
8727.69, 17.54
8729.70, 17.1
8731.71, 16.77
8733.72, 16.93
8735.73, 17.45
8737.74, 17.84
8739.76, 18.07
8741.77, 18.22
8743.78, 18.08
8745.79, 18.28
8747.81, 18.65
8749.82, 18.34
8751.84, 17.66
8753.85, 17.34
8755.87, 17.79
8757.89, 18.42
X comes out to 0.07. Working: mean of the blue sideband 18.5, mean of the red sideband 17.5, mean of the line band 16.8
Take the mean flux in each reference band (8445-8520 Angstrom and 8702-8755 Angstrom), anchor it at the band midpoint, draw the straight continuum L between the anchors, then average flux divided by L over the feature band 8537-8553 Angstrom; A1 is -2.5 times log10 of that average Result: 0.236 mag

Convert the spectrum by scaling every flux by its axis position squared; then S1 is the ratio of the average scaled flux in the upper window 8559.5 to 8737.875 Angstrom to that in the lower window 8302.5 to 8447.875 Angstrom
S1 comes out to 1.0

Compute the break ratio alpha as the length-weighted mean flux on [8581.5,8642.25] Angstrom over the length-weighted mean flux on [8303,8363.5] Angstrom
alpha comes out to 0.97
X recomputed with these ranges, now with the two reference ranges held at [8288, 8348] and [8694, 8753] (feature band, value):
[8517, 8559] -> 0.10 mag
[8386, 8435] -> -0.03 mag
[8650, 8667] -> 0.16 mag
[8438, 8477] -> 0.03 mag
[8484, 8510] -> 0.06 mag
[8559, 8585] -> 0.05 mag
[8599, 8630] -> -0.01 mag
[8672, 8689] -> 0.06 mag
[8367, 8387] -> -0.03 mag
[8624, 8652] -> -0.06 mag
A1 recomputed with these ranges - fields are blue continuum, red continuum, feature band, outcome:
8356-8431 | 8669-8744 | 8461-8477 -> 0.09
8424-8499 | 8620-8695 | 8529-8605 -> 0.03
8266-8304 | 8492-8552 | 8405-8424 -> -0.05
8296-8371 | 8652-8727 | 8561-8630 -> -0.03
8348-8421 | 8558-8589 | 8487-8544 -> 0.06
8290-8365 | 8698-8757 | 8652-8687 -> 0.11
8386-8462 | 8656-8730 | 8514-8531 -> -0.06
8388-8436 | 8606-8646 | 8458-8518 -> 0.05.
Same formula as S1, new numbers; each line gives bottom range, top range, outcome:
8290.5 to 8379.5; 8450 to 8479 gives 1.00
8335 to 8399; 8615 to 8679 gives 0.97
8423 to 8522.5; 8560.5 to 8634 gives 1.04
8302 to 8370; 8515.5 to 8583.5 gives 0.94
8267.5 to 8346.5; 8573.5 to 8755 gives 1.03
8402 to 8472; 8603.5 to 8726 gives 1.01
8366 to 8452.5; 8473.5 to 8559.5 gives 0.95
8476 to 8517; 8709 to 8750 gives 1.07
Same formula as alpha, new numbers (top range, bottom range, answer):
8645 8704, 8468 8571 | 0.98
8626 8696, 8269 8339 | 0.92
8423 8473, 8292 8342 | 0.98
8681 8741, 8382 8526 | 0.96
